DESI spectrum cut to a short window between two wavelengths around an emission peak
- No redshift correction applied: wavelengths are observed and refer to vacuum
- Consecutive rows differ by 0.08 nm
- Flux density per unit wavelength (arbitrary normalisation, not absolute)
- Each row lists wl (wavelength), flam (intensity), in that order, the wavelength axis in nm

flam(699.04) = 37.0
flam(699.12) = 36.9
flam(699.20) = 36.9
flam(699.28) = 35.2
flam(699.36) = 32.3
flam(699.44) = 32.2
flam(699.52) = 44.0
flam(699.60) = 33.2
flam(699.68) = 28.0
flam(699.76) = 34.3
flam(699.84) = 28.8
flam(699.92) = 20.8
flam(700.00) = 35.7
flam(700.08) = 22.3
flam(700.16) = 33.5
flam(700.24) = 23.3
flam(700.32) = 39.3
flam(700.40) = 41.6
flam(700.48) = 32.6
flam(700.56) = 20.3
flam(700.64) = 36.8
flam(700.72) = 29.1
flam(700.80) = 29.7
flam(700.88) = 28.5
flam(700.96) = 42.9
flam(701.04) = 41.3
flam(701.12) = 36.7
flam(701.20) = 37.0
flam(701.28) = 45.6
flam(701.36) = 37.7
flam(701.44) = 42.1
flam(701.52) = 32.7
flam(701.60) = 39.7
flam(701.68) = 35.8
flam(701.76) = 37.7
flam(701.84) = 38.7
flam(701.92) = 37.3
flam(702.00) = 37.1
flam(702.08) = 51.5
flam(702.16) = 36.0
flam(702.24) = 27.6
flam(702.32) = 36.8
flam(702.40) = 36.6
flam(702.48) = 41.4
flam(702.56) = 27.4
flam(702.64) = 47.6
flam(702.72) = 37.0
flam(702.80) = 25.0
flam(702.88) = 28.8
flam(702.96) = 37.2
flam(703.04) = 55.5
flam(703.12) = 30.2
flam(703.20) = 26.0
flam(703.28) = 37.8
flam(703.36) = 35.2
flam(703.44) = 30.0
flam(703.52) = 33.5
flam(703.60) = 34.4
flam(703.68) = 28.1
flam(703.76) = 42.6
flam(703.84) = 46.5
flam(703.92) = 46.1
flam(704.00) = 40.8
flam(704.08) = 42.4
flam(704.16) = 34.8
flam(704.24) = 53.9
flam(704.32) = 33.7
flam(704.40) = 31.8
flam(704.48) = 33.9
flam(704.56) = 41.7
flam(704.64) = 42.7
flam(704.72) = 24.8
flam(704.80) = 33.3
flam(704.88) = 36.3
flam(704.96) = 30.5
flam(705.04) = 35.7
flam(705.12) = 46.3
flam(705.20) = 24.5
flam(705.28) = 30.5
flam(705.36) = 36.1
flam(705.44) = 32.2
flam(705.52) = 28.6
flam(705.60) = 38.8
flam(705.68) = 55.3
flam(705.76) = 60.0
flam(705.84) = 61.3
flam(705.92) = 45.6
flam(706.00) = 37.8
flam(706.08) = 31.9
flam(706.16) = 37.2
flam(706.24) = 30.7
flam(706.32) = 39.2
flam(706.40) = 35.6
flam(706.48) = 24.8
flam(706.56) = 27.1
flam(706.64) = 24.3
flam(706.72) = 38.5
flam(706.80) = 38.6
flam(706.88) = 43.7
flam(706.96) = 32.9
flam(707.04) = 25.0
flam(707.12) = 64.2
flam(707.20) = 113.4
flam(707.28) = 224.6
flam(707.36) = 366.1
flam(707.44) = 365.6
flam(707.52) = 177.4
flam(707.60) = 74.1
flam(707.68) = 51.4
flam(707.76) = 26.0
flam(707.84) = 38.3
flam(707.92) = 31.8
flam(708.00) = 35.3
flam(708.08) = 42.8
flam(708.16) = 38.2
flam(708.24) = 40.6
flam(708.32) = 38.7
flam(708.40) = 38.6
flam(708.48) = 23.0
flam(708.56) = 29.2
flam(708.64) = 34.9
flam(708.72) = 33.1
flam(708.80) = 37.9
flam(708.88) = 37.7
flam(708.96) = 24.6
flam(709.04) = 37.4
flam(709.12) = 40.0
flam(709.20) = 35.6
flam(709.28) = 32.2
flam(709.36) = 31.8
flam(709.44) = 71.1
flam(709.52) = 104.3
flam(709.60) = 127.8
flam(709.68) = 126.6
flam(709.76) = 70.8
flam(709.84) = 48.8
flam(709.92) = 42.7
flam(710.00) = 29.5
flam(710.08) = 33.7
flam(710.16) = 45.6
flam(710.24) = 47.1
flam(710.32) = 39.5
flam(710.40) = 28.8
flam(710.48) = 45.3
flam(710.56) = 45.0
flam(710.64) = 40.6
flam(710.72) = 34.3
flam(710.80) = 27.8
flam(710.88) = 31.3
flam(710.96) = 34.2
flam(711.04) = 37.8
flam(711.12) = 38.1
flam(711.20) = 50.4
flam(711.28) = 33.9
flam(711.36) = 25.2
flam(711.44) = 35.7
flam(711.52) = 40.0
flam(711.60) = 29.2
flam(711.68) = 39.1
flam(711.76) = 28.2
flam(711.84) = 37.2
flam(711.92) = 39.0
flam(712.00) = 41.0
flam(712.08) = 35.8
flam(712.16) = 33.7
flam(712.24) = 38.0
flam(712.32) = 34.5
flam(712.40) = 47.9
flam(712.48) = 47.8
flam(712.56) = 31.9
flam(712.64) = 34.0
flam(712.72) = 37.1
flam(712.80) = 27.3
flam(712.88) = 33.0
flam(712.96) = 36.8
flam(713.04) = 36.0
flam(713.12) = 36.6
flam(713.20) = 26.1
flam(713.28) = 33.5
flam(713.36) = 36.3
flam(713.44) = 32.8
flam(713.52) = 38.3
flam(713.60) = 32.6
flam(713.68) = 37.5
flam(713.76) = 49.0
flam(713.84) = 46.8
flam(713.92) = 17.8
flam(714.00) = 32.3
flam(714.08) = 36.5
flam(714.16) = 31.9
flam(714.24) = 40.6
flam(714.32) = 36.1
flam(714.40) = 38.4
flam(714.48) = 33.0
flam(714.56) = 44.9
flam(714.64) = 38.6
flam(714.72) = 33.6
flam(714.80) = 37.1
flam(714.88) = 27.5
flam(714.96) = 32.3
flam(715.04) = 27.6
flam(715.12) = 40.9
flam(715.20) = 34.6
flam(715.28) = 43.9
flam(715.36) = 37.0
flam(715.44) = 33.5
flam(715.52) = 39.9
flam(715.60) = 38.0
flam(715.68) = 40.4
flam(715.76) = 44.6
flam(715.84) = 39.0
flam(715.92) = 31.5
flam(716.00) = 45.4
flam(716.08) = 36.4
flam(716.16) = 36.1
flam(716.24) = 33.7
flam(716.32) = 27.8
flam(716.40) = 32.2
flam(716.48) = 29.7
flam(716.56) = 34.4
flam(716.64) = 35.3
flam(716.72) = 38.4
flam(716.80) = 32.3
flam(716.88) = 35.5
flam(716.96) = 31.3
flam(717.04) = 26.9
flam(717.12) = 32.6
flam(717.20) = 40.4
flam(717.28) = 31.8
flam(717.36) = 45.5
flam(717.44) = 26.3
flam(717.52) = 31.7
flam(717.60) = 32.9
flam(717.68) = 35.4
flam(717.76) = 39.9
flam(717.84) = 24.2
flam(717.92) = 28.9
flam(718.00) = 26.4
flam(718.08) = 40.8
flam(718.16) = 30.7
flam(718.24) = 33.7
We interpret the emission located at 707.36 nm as Halpha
